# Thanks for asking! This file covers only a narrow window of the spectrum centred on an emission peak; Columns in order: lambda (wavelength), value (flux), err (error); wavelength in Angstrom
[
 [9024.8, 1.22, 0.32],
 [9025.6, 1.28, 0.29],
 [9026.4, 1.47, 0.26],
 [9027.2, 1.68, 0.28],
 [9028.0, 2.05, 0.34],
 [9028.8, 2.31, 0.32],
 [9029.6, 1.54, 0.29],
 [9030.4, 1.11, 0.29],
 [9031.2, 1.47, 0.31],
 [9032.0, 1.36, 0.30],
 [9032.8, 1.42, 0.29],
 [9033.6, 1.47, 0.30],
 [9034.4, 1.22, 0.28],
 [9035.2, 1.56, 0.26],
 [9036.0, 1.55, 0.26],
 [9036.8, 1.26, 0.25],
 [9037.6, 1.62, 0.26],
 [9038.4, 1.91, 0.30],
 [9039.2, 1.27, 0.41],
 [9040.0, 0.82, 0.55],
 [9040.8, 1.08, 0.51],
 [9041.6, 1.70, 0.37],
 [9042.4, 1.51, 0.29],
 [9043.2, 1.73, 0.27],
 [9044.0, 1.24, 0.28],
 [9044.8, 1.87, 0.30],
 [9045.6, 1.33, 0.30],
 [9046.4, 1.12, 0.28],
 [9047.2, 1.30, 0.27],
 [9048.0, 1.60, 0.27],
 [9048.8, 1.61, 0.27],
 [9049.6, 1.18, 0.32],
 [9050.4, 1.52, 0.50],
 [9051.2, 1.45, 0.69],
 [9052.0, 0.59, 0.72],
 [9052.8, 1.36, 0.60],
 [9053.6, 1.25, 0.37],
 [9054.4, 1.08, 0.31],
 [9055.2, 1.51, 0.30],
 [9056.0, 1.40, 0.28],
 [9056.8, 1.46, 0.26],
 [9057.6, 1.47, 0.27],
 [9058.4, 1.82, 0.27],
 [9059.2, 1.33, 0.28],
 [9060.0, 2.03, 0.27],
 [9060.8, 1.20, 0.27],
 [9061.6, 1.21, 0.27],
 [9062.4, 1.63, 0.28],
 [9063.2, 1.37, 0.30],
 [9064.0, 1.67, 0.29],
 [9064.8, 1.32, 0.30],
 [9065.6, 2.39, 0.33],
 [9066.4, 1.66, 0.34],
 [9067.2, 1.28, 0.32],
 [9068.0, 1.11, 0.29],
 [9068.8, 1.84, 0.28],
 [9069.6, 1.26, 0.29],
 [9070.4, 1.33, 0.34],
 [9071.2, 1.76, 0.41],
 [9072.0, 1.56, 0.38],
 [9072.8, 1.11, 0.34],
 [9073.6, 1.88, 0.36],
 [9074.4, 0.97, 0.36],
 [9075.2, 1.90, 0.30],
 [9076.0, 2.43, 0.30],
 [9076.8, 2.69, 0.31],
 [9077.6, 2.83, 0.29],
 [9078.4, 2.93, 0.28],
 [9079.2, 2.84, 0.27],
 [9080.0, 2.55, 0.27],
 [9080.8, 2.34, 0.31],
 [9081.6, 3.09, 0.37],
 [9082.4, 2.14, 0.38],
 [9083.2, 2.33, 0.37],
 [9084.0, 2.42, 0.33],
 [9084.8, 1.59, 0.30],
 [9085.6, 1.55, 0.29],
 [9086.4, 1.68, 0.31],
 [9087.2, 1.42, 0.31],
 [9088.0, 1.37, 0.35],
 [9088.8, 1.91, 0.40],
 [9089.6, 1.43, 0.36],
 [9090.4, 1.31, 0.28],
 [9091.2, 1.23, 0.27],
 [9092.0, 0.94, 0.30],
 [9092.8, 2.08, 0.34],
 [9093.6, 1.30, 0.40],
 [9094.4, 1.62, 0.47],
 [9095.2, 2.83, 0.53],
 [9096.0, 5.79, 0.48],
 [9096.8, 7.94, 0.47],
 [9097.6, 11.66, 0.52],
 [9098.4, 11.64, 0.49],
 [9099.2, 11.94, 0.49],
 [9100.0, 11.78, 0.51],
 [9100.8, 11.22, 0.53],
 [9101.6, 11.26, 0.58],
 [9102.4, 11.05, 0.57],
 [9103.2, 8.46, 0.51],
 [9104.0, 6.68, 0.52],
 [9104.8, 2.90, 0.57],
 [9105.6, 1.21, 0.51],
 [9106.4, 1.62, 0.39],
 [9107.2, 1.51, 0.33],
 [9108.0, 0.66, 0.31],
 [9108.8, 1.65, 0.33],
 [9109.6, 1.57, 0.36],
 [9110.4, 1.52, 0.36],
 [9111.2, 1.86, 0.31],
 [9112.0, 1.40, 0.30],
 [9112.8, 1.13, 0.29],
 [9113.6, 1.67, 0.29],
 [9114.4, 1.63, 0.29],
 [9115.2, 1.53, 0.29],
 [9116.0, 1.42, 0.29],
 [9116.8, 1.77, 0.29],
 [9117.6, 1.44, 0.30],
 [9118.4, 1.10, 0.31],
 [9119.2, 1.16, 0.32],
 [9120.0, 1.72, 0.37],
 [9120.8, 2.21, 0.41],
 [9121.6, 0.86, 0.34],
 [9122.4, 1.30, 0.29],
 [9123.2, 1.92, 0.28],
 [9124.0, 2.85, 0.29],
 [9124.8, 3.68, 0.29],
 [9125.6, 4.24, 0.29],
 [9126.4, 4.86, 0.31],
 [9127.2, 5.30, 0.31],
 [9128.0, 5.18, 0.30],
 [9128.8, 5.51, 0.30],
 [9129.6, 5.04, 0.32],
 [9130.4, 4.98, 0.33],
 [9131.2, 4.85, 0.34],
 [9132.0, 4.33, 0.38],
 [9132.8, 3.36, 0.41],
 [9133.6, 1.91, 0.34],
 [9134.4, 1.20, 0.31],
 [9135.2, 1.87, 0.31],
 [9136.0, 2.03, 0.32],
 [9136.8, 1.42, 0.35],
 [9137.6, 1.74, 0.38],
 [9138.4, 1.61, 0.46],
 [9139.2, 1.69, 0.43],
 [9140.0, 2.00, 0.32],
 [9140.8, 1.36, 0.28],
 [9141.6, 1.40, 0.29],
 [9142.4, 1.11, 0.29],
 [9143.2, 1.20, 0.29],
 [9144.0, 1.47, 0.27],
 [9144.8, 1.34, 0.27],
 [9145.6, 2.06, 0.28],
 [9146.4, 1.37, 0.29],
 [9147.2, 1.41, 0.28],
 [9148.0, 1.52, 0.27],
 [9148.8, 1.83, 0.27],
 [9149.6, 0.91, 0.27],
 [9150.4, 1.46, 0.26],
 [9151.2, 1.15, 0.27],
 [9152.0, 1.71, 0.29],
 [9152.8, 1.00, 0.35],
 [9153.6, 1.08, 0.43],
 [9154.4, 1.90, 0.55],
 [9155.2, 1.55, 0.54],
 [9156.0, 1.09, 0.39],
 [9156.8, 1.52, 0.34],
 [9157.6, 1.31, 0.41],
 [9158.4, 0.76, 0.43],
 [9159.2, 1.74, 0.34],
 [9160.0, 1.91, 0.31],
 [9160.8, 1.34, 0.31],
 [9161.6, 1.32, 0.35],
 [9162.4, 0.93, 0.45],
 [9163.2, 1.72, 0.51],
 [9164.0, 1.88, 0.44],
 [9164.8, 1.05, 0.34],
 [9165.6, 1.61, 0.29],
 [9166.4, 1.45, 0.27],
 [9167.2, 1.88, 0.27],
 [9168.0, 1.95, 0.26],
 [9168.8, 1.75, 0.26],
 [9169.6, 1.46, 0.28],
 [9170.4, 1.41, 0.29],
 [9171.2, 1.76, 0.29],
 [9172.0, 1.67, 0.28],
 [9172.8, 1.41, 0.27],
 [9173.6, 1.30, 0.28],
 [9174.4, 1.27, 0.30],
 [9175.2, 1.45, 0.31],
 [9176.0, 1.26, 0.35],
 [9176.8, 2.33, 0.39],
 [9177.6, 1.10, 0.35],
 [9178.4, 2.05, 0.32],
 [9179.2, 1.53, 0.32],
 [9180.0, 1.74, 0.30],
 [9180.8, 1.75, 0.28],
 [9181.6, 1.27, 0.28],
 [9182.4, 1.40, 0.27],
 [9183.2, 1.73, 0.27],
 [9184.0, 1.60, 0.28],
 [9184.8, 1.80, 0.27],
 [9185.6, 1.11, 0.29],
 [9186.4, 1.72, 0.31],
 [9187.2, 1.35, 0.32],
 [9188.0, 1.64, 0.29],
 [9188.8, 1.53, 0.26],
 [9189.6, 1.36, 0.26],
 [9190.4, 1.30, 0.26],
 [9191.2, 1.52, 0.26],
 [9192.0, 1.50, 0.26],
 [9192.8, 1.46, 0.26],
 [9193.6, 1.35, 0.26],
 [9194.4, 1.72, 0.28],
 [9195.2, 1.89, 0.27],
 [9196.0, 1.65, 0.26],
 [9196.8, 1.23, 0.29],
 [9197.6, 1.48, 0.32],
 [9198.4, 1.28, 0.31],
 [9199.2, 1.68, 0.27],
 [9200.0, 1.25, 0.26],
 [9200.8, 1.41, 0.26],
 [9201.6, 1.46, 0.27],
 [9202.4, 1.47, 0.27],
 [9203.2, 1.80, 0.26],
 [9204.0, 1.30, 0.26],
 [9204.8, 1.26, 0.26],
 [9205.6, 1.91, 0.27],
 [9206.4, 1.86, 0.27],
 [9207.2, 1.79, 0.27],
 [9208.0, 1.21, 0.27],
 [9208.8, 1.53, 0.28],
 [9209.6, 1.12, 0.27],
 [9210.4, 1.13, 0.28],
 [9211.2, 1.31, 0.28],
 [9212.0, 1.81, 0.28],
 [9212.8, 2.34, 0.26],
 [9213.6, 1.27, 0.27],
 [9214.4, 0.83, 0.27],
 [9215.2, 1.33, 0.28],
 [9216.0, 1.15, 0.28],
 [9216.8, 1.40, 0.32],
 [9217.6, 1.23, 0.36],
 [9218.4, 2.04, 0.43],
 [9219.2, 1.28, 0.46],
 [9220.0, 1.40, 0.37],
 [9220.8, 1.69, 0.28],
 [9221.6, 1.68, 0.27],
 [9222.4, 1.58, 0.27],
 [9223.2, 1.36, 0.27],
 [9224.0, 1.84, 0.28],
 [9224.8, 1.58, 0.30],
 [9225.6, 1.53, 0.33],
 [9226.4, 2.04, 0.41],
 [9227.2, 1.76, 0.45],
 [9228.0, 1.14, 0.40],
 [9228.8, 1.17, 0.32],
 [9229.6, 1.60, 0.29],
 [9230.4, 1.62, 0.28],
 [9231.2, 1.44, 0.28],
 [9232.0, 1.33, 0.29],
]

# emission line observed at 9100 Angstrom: H-alpha 6563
